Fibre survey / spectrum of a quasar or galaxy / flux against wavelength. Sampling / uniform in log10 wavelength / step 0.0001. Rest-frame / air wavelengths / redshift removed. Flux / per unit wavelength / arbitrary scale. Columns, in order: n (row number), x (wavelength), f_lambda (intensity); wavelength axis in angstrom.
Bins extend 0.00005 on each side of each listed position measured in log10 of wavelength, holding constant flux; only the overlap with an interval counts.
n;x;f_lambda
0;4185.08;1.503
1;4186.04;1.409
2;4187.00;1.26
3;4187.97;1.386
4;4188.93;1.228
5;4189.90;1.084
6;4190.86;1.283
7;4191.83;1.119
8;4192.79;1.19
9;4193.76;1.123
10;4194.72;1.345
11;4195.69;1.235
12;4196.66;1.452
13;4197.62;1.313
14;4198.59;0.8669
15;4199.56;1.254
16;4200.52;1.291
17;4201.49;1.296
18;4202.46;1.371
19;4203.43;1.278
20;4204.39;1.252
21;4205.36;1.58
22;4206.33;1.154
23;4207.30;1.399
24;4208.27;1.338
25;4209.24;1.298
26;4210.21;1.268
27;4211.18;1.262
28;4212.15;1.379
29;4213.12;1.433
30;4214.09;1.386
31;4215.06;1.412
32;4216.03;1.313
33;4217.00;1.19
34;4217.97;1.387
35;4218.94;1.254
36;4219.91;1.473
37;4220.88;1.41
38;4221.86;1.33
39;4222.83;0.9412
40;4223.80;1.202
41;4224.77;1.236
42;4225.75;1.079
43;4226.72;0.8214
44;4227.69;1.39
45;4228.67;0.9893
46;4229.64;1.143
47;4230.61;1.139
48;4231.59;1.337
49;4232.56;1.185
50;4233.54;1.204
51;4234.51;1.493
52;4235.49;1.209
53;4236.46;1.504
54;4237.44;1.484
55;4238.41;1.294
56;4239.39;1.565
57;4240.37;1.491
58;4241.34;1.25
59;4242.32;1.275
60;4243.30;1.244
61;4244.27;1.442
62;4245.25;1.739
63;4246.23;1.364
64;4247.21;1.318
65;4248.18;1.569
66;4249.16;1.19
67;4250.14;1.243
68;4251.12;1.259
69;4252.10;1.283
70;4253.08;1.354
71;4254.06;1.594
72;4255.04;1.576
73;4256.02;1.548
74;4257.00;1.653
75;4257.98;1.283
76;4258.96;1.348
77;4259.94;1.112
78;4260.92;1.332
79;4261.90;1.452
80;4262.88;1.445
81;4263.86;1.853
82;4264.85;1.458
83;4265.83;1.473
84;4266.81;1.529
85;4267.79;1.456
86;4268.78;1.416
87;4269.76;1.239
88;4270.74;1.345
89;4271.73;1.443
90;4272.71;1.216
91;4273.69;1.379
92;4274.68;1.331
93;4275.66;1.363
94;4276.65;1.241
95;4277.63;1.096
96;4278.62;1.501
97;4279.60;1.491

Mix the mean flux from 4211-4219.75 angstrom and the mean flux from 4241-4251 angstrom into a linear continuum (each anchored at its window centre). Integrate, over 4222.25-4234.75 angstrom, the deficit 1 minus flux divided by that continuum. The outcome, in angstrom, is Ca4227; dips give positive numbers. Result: 1.8 angstrom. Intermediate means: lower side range 1.34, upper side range 1.36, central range 1.16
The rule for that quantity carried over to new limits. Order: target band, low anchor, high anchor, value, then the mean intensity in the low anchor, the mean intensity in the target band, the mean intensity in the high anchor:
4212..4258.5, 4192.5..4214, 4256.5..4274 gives 0.9 angstrom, 1.29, 1.33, 1.41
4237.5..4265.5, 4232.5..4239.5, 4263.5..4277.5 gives -0.7 angstrom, 1.37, 1.41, 1.4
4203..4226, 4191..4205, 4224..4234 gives -2.1 angstrom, 1.25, 1.3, 1.15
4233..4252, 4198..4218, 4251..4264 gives 0.2 angstrom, 1.3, 1.37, 1.43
